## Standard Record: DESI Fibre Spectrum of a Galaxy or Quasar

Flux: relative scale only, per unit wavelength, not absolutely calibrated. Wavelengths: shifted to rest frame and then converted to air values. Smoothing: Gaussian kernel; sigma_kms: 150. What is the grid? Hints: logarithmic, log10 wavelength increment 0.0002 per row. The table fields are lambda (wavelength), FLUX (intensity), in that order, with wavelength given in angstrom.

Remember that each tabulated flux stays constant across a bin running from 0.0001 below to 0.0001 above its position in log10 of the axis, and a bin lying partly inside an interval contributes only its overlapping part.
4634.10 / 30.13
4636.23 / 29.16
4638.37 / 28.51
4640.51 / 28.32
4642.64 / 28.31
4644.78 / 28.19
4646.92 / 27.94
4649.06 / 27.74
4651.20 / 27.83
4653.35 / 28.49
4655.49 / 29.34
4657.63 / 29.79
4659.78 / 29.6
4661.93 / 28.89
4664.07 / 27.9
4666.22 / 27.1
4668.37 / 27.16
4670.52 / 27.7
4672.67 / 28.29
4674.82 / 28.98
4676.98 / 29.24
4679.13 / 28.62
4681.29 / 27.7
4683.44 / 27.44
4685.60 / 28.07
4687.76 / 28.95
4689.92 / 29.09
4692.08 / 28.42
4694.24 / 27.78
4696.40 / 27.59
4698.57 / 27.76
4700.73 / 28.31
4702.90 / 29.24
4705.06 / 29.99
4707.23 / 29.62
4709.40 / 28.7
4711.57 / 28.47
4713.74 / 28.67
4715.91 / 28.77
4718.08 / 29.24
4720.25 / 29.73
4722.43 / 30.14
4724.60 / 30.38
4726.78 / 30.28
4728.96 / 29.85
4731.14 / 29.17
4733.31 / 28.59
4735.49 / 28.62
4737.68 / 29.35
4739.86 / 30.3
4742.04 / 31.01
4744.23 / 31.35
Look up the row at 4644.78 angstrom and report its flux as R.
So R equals 28.19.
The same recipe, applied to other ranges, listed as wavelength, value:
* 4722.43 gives 30.14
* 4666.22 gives 27.1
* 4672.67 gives 28.29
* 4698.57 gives 27.76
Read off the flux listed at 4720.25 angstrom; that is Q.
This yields 29.73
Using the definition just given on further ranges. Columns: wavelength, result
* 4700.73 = 28.31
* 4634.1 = 30.13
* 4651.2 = 27.83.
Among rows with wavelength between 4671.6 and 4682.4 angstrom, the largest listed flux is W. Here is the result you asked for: 29.24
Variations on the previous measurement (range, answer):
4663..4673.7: 28.29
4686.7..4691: 29.09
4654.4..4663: 29.79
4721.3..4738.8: 30.38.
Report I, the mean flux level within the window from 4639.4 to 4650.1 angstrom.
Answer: 28.1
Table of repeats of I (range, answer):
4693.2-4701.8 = 27.9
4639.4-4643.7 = 28.3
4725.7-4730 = 30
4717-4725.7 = 29.9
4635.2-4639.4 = 28.8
